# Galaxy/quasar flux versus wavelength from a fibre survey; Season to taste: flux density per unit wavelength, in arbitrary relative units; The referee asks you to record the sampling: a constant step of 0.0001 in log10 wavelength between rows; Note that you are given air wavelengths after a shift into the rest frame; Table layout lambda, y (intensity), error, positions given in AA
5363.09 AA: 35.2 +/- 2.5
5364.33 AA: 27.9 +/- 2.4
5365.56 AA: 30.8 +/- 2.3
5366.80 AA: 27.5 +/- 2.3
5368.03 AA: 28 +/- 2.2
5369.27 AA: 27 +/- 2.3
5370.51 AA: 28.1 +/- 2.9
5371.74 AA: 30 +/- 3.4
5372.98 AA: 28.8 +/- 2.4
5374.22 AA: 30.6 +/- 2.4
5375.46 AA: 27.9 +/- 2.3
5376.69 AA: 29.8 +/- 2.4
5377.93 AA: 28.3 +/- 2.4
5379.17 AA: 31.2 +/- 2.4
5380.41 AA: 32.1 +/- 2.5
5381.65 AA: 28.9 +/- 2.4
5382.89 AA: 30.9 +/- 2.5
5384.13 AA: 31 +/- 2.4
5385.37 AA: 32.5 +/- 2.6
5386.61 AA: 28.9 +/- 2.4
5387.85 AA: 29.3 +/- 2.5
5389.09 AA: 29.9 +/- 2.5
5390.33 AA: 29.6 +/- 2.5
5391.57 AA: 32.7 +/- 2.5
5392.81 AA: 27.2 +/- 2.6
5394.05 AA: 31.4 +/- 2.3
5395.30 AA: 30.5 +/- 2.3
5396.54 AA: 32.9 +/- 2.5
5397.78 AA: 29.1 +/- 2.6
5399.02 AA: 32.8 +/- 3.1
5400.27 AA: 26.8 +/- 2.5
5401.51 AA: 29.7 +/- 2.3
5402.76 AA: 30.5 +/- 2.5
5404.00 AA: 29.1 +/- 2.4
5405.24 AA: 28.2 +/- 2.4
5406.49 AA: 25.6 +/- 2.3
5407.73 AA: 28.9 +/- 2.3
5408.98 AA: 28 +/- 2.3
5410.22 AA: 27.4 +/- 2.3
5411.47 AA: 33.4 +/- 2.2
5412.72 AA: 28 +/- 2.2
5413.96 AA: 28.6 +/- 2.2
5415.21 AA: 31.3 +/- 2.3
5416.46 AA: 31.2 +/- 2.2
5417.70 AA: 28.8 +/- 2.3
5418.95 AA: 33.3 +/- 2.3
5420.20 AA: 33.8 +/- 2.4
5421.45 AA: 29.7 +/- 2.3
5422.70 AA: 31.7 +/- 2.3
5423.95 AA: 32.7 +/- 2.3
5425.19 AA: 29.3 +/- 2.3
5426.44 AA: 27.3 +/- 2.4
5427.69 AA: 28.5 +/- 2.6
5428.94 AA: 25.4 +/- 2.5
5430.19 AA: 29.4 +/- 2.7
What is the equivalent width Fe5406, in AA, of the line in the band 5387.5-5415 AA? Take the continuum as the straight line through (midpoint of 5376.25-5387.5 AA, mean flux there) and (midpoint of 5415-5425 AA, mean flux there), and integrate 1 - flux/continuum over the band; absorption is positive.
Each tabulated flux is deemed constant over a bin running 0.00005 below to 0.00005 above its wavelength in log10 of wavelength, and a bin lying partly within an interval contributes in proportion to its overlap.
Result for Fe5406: 1.2 AA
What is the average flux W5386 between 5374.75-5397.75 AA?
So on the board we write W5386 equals 30.3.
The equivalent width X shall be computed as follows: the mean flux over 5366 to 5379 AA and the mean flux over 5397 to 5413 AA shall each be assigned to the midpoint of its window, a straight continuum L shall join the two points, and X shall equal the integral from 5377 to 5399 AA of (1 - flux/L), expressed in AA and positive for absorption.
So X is -1.2 AA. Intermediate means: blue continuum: 28.7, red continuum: 29.1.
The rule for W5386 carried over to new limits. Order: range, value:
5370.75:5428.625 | 29.9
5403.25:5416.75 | 29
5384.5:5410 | 29.7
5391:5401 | 30.4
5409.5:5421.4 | 30.6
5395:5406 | 29.9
